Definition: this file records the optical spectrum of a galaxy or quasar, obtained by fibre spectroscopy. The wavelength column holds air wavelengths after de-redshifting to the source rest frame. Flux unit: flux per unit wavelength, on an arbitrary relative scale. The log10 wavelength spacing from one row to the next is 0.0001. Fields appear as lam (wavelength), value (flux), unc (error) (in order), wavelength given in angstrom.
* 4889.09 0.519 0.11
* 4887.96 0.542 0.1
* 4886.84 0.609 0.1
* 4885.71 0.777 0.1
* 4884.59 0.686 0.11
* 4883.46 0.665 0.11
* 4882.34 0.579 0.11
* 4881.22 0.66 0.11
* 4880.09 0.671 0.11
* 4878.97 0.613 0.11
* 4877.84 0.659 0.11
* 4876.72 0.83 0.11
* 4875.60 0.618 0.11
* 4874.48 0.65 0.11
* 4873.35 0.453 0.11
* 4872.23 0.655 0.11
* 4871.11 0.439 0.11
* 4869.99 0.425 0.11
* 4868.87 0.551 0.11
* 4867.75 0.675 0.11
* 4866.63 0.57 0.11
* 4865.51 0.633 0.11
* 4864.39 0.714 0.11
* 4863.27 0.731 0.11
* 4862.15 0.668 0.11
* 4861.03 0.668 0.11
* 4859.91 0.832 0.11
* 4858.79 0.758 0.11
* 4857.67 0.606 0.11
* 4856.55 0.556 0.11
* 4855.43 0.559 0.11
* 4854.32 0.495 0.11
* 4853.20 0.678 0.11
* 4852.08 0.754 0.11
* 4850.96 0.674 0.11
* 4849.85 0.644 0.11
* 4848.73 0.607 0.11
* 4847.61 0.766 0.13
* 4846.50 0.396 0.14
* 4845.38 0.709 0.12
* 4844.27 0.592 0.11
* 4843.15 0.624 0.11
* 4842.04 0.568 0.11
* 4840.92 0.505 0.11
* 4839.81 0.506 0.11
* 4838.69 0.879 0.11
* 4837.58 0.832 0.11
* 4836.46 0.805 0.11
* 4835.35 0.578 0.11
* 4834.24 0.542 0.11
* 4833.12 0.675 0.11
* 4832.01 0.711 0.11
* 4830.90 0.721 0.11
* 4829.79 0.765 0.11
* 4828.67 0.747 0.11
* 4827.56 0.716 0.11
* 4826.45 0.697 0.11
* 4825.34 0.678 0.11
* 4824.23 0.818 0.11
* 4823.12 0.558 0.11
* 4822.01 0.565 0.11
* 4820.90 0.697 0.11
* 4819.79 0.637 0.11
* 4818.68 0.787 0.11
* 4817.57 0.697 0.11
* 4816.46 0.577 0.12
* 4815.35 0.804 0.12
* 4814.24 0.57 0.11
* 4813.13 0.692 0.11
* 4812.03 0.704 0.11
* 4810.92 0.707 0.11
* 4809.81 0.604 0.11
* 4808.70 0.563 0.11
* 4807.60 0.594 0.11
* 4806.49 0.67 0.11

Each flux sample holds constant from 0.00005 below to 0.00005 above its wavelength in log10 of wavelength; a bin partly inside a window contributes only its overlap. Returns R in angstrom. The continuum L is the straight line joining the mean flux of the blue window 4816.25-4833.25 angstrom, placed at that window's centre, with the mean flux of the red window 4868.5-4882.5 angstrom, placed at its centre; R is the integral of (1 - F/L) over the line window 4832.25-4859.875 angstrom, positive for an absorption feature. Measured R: 0.52 angstrom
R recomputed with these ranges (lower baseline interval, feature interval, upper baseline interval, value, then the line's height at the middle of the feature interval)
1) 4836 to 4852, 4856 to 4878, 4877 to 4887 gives 0.8 angstrom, 0.66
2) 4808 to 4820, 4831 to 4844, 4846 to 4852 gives -0.3 angstrom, 0.643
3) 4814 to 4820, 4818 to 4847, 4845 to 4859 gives -0.3 angstrom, 0.66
